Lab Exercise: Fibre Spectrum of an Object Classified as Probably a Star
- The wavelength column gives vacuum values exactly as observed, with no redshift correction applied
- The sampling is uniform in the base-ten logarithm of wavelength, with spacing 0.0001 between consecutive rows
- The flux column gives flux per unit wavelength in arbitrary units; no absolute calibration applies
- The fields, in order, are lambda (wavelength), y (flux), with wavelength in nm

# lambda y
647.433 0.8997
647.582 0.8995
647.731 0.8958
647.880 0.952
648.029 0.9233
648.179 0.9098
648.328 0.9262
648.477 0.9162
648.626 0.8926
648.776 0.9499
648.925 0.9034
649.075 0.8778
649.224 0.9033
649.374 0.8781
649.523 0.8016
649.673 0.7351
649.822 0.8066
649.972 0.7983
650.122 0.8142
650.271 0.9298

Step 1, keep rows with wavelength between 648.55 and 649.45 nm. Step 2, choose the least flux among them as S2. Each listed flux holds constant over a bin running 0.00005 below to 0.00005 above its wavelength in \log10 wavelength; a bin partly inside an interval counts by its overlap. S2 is 0.8778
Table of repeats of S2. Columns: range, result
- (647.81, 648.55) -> 0.9098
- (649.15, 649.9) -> 0.7351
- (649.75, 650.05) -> 0.7983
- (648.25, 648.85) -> 0.8926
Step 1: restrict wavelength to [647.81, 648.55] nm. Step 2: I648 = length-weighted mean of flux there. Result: 0.925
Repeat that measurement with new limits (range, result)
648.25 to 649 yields 0.918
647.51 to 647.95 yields 0.916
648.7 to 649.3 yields 0.907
